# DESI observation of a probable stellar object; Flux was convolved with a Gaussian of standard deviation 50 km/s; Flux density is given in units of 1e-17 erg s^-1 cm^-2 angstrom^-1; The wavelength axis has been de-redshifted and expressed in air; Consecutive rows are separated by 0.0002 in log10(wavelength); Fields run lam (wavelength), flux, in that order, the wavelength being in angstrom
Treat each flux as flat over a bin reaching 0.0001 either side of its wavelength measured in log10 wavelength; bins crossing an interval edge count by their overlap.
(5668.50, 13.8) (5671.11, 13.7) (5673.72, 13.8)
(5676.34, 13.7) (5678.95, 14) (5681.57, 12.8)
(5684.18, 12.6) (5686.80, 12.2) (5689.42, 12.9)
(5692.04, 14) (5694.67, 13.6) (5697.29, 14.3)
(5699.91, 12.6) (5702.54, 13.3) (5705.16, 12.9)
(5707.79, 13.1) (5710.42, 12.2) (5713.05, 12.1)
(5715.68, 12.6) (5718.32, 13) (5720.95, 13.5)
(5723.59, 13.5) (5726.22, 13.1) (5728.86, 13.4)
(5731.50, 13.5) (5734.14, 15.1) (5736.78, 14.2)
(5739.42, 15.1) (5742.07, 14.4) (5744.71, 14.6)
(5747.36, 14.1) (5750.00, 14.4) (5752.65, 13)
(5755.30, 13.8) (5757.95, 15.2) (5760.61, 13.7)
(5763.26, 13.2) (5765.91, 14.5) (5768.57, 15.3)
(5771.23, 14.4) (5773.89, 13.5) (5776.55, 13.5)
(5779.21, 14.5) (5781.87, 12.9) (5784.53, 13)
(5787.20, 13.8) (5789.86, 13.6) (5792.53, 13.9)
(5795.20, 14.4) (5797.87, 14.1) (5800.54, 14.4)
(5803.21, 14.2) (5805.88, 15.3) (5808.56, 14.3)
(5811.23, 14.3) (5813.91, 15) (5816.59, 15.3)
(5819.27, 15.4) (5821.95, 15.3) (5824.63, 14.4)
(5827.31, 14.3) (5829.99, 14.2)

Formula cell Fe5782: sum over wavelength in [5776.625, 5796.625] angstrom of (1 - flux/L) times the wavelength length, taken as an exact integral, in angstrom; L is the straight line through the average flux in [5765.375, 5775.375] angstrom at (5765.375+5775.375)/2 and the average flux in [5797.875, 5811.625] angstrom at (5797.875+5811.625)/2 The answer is 0.99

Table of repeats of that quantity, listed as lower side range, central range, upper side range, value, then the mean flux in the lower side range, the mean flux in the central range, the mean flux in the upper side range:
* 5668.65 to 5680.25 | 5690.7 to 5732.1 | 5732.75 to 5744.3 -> 3.3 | 13.8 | 13.2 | 14.7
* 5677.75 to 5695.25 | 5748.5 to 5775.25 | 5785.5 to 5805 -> -0.6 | 13.1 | 14.1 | 14.1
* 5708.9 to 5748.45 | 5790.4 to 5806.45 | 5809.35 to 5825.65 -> 0.4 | 13.6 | 14.3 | 14.9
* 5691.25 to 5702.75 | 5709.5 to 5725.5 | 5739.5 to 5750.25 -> 1.3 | 13.6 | 12.8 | 14.5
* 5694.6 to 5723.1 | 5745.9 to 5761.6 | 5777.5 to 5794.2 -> -0.8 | 13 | 14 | 13.6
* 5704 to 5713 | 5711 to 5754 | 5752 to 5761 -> -1.2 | 12.6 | 13.7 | 14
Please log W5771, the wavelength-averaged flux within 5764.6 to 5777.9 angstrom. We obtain 14.2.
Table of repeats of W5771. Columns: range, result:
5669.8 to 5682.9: 13.6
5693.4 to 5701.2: 13.5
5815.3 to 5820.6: 15.3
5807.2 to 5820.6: 14.9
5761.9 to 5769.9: 14.3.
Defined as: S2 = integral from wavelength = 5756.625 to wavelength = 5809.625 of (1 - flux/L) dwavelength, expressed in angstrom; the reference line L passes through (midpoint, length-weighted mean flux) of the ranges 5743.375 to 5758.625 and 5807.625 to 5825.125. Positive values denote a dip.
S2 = 1.57 angstrom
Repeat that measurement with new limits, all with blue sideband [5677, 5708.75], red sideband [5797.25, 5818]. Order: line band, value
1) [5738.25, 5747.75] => -0.5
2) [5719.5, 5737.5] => -0.1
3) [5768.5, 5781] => 0.1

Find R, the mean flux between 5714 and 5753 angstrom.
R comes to 13.8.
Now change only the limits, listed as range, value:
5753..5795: 13.9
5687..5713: 13.1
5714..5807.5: 14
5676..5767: 13.5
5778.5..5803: 13.8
